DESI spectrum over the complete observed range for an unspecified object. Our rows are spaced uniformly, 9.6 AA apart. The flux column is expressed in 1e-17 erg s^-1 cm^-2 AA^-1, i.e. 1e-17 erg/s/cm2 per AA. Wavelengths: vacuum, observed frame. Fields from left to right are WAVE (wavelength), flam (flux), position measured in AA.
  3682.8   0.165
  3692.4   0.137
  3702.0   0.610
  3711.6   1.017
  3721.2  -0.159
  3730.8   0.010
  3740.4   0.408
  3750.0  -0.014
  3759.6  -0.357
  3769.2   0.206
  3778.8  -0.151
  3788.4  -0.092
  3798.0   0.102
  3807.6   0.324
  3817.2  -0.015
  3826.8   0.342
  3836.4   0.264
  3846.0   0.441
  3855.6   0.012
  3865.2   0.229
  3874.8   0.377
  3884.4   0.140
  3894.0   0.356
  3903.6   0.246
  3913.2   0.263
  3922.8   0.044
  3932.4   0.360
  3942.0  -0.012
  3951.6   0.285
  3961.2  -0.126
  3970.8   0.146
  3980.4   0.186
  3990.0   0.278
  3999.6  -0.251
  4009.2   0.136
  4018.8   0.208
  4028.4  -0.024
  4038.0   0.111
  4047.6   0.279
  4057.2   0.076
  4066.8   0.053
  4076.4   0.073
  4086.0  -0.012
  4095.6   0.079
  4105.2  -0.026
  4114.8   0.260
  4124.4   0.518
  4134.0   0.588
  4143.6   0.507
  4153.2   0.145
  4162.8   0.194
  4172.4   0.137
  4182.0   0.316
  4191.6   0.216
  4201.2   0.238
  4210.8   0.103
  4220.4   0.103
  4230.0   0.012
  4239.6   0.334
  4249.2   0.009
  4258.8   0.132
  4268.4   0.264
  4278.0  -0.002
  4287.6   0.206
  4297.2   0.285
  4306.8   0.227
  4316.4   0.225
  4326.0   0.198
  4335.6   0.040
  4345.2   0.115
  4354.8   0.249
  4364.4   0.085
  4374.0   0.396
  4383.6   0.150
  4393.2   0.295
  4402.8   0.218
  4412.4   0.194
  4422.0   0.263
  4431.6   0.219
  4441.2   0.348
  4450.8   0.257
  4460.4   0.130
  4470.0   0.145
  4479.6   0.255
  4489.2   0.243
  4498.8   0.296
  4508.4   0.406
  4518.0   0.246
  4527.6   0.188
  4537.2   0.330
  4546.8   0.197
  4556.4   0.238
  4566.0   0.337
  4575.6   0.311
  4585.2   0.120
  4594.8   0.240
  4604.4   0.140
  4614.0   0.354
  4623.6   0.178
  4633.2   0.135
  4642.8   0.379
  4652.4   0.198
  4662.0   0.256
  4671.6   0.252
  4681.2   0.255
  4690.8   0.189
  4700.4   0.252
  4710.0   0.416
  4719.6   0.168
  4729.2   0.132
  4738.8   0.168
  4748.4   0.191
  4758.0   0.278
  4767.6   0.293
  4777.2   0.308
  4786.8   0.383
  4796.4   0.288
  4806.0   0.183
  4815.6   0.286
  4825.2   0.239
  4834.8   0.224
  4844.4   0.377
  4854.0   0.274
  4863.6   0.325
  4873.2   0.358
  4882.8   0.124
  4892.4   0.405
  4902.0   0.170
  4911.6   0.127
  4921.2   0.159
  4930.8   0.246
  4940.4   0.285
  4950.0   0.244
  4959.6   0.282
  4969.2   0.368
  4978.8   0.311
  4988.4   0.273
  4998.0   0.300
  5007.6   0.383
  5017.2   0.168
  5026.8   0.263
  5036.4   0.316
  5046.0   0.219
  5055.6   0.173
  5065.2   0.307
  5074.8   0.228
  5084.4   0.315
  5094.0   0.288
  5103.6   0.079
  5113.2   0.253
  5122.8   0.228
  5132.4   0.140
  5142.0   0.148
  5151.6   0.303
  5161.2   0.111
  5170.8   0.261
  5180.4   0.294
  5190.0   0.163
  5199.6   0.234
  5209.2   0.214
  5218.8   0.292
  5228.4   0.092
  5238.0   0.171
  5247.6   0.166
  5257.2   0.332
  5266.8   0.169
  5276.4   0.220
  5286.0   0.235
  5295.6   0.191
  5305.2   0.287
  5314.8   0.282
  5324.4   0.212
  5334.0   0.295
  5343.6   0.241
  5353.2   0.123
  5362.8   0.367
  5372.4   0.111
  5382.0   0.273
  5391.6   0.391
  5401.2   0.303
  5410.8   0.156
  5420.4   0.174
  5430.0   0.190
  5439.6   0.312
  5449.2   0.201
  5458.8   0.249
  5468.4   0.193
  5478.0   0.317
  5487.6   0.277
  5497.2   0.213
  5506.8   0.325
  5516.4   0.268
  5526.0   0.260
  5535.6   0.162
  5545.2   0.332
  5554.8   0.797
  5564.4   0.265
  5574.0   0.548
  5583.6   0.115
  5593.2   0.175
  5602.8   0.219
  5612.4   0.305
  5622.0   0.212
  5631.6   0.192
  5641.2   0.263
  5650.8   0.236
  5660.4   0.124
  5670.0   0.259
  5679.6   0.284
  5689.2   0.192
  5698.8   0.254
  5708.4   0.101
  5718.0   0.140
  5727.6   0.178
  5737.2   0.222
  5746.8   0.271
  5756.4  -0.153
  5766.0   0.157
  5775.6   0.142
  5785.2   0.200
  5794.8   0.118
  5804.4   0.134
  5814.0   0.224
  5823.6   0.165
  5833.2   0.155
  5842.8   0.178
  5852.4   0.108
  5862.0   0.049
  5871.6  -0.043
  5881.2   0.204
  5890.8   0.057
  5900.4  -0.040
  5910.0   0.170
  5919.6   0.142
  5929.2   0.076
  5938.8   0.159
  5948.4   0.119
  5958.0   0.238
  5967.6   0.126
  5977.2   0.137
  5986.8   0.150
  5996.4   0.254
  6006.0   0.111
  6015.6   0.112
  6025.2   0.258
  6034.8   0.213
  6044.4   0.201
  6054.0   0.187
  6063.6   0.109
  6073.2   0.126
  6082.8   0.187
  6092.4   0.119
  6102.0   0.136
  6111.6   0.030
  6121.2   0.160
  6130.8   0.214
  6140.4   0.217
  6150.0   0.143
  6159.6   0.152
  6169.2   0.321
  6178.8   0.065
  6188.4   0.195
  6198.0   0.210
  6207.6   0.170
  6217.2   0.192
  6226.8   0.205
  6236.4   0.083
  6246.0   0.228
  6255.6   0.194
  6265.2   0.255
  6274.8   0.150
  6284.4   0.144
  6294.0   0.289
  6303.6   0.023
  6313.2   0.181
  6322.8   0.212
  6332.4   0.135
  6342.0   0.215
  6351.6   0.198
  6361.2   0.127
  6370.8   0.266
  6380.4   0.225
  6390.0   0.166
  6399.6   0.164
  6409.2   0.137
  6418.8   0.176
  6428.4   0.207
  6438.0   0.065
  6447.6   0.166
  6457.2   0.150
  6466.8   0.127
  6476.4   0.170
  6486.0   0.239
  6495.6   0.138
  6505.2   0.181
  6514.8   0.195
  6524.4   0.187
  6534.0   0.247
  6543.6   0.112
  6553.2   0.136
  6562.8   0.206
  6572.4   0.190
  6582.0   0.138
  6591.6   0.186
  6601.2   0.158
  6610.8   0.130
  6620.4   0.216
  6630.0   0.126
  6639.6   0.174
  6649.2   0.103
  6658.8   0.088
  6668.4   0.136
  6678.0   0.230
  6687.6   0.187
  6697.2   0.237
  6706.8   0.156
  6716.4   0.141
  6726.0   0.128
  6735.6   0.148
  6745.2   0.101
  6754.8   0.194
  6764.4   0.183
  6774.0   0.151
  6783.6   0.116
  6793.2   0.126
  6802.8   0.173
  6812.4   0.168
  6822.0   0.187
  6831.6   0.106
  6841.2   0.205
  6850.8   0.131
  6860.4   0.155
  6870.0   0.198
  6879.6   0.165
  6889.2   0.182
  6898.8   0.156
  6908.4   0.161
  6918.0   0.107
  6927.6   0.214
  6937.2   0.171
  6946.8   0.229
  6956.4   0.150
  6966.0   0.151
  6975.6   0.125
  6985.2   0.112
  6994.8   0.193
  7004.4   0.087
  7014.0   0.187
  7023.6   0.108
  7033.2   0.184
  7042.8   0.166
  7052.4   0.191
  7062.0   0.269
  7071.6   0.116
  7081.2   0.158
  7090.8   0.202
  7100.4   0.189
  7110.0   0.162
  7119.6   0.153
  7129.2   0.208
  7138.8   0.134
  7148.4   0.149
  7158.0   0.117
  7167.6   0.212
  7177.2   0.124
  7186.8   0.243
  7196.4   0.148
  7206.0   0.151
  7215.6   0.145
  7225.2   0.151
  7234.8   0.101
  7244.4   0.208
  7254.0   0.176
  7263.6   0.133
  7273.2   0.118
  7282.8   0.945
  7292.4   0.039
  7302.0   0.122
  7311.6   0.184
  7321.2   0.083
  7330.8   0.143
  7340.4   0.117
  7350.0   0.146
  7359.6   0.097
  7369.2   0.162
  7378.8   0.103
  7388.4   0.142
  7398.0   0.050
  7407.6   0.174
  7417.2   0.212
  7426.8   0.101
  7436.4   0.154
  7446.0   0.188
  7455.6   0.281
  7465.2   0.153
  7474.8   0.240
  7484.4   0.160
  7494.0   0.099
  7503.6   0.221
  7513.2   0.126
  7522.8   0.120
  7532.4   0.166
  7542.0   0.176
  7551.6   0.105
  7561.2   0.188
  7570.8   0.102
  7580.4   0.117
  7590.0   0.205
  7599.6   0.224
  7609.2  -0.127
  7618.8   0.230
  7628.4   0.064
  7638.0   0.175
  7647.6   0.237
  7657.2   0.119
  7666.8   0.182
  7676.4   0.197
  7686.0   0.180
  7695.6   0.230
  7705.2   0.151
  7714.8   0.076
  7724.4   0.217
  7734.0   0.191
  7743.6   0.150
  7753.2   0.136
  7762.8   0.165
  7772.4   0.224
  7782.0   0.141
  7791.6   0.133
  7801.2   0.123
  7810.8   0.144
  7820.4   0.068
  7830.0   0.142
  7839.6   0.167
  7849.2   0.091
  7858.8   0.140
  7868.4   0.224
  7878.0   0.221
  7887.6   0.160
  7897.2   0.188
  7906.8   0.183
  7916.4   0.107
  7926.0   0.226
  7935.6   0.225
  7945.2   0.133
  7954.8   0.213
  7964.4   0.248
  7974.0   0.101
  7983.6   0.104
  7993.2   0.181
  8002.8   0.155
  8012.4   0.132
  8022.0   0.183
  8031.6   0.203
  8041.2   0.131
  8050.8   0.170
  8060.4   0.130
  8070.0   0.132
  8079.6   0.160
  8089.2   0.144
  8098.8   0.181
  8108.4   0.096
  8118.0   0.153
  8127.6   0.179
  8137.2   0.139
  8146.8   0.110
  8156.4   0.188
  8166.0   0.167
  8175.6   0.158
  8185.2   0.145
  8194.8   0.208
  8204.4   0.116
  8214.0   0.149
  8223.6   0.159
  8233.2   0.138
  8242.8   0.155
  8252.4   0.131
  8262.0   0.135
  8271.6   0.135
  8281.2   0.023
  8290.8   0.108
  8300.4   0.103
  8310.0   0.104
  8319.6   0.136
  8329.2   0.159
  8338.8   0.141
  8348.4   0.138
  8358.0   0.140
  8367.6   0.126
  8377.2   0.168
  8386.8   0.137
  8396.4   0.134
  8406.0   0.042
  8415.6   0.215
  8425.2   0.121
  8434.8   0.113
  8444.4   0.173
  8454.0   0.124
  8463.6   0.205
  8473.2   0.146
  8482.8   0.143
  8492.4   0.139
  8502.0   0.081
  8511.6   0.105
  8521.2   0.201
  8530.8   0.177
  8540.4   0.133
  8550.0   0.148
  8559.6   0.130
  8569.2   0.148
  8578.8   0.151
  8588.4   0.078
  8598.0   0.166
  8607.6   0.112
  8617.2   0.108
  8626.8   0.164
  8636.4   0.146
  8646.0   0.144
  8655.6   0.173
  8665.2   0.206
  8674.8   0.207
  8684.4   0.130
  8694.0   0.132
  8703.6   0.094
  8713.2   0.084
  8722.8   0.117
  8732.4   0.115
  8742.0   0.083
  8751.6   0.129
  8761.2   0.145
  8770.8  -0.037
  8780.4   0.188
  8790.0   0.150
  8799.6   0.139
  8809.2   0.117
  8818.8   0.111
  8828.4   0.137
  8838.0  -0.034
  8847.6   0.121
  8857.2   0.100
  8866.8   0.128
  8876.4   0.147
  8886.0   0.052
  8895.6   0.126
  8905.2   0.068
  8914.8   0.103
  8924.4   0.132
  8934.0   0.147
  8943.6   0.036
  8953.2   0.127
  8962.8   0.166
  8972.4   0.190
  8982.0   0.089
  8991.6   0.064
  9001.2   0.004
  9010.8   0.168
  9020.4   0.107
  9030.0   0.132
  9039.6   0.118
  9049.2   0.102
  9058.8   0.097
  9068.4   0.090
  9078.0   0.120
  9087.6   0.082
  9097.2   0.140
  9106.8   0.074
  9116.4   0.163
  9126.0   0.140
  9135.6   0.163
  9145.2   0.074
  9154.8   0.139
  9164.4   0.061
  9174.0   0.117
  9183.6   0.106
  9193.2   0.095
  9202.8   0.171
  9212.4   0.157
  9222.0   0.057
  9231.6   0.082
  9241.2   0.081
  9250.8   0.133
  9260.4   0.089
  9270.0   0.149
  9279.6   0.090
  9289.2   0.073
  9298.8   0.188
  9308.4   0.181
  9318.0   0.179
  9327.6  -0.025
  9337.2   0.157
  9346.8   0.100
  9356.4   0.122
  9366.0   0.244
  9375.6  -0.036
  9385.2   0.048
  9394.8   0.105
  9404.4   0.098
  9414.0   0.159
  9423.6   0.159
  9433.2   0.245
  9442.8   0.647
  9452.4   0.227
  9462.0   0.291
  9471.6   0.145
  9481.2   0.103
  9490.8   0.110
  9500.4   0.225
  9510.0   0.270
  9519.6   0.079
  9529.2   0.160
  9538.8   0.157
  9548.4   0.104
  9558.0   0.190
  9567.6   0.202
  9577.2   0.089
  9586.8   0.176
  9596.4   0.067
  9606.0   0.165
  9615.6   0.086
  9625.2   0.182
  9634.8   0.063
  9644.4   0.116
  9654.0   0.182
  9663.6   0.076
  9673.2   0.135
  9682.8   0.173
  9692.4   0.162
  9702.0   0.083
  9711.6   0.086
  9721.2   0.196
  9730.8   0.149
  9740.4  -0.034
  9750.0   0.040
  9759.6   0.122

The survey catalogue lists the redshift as 0.11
